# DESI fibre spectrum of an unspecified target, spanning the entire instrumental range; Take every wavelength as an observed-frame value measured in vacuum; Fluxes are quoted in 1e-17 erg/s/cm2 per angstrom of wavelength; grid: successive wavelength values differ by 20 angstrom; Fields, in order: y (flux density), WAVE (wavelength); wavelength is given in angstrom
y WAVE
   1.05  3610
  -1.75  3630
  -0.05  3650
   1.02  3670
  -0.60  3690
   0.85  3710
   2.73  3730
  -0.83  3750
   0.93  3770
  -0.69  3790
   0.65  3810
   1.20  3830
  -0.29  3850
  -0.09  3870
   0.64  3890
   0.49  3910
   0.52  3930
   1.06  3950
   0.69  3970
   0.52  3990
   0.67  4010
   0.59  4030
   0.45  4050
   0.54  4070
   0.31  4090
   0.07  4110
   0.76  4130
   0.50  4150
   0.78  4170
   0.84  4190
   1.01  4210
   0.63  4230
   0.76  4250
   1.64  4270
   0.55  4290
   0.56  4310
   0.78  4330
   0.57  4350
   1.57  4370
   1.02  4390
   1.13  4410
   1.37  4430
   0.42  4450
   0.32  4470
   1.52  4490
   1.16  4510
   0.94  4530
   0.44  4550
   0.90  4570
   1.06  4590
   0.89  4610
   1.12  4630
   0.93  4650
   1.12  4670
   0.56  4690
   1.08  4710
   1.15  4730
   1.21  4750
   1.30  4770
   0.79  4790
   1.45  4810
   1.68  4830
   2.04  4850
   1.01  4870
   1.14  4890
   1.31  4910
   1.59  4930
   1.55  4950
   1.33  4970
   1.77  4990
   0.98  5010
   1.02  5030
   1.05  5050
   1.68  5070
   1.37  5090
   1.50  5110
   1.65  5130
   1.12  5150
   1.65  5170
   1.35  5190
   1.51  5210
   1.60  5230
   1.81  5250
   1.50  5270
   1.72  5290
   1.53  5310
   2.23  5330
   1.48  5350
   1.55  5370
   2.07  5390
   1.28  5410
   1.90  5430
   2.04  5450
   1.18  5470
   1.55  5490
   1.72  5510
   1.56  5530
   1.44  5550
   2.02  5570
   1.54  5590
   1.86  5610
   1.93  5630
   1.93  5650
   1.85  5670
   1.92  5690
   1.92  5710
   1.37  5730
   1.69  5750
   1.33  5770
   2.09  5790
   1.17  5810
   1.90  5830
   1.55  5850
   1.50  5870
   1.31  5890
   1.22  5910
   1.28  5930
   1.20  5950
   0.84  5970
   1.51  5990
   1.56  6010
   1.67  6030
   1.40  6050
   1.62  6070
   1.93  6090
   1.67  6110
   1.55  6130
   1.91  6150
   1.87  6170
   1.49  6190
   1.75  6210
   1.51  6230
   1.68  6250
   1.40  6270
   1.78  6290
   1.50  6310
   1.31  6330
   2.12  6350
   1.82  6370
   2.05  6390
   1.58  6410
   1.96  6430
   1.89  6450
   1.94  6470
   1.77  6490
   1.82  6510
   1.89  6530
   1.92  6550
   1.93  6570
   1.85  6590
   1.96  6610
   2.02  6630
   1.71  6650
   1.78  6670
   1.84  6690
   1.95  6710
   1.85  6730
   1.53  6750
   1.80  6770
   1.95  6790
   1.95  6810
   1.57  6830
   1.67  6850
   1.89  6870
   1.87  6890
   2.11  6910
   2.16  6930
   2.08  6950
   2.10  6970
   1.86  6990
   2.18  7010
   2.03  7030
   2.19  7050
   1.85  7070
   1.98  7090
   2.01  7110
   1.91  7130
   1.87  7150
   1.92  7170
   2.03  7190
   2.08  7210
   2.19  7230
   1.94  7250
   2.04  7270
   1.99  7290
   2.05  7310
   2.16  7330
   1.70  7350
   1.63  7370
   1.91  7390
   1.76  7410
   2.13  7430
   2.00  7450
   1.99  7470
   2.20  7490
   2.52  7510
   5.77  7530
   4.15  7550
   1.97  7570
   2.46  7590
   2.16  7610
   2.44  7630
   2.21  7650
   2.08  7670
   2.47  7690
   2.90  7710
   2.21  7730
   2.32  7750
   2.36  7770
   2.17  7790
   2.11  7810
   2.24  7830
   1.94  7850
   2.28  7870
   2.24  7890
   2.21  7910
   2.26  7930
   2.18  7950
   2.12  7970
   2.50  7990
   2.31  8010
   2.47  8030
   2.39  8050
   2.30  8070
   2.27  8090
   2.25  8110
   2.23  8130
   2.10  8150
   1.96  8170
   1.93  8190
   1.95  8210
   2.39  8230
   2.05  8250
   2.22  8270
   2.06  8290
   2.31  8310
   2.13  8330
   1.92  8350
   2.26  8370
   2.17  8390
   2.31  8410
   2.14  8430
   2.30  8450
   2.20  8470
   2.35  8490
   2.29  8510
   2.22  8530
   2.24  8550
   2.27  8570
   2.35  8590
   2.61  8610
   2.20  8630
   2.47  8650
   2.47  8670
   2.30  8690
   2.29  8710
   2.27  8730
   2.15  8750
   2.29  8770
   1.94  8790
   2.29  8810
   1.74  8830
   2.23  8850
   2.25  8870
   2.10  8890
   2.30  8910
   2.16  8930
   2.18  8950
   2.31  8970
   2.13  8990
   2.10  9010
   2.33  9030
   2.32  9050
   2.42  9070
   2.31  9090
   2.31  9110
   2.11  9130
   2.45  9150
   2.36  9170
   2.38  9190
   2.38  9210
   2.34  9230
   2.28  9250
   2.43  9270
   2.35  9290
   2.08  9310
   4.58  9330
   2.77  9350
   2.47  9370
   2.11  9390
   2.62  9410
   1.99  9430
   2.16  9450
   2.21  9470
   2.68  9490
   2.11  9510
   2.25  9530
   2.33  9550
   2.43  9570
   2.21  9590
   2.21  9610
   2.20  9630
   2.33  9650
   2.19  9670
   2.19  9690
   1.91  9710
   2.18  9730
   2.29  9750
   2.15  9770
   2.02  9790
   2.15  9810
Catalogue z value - 0.146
